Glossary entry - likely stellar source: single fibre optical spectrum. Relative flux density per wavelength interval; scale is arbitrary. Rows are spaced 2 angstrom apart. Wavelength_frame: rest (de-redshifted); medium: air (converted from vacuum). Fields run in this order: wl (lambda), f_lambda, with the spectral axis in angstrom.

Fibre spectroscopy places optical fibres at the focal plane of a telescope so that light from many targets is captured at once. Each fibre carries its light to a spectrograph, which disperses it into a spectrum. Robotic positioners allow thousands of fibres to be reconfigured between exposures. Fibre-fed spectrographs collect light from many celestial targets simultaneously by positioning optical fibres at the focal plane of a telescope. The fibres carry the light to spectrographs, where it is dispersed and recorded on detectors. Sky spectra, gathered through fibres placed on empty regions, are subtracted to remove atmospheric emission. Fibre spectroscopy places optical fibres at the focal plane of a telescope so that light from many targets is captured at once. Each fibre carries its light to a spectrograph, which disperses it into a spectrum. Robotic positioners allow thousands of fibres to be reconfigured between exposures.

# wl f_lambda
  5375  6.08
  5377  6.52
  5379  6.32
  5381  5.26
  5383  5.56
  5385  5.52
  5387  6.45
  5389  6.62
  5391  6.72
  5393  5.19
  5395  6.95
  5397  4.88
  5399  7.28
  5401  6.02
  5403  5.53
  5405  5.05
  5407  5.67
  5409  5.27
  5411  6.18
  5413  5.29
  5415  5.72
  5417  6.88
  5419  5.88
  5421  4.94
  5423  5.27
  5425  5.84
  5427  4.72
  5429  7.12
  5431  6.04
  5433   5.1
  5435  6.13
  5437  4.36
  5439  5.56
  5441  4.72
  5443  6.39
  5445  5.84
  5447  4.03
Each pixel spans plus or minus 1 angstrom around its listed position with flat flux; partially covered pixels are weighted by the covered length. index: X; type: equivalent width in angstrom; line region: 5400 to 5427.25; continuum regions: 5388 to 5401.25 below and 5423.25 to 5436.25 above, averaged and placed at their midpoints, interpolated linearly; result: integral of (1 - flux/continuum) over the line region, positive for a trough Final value 1.7 angstrom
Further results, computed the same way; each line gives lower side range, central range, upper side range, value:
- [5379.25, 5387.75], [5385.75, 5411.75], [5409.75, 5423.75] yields -1.1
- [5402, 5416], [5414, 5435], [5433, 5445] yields -1.1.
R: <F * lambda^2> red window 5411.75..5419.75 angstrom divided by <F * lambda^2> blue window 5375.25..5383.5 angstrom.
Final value 1.0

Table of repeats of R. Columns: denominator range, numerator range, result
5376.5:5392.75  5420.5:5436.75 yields 0.94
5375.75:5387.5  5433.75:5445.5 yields 0.95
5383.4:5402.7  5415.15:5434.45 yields 0.95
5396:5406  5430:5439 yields 0.95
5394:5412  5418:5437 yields 0.96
